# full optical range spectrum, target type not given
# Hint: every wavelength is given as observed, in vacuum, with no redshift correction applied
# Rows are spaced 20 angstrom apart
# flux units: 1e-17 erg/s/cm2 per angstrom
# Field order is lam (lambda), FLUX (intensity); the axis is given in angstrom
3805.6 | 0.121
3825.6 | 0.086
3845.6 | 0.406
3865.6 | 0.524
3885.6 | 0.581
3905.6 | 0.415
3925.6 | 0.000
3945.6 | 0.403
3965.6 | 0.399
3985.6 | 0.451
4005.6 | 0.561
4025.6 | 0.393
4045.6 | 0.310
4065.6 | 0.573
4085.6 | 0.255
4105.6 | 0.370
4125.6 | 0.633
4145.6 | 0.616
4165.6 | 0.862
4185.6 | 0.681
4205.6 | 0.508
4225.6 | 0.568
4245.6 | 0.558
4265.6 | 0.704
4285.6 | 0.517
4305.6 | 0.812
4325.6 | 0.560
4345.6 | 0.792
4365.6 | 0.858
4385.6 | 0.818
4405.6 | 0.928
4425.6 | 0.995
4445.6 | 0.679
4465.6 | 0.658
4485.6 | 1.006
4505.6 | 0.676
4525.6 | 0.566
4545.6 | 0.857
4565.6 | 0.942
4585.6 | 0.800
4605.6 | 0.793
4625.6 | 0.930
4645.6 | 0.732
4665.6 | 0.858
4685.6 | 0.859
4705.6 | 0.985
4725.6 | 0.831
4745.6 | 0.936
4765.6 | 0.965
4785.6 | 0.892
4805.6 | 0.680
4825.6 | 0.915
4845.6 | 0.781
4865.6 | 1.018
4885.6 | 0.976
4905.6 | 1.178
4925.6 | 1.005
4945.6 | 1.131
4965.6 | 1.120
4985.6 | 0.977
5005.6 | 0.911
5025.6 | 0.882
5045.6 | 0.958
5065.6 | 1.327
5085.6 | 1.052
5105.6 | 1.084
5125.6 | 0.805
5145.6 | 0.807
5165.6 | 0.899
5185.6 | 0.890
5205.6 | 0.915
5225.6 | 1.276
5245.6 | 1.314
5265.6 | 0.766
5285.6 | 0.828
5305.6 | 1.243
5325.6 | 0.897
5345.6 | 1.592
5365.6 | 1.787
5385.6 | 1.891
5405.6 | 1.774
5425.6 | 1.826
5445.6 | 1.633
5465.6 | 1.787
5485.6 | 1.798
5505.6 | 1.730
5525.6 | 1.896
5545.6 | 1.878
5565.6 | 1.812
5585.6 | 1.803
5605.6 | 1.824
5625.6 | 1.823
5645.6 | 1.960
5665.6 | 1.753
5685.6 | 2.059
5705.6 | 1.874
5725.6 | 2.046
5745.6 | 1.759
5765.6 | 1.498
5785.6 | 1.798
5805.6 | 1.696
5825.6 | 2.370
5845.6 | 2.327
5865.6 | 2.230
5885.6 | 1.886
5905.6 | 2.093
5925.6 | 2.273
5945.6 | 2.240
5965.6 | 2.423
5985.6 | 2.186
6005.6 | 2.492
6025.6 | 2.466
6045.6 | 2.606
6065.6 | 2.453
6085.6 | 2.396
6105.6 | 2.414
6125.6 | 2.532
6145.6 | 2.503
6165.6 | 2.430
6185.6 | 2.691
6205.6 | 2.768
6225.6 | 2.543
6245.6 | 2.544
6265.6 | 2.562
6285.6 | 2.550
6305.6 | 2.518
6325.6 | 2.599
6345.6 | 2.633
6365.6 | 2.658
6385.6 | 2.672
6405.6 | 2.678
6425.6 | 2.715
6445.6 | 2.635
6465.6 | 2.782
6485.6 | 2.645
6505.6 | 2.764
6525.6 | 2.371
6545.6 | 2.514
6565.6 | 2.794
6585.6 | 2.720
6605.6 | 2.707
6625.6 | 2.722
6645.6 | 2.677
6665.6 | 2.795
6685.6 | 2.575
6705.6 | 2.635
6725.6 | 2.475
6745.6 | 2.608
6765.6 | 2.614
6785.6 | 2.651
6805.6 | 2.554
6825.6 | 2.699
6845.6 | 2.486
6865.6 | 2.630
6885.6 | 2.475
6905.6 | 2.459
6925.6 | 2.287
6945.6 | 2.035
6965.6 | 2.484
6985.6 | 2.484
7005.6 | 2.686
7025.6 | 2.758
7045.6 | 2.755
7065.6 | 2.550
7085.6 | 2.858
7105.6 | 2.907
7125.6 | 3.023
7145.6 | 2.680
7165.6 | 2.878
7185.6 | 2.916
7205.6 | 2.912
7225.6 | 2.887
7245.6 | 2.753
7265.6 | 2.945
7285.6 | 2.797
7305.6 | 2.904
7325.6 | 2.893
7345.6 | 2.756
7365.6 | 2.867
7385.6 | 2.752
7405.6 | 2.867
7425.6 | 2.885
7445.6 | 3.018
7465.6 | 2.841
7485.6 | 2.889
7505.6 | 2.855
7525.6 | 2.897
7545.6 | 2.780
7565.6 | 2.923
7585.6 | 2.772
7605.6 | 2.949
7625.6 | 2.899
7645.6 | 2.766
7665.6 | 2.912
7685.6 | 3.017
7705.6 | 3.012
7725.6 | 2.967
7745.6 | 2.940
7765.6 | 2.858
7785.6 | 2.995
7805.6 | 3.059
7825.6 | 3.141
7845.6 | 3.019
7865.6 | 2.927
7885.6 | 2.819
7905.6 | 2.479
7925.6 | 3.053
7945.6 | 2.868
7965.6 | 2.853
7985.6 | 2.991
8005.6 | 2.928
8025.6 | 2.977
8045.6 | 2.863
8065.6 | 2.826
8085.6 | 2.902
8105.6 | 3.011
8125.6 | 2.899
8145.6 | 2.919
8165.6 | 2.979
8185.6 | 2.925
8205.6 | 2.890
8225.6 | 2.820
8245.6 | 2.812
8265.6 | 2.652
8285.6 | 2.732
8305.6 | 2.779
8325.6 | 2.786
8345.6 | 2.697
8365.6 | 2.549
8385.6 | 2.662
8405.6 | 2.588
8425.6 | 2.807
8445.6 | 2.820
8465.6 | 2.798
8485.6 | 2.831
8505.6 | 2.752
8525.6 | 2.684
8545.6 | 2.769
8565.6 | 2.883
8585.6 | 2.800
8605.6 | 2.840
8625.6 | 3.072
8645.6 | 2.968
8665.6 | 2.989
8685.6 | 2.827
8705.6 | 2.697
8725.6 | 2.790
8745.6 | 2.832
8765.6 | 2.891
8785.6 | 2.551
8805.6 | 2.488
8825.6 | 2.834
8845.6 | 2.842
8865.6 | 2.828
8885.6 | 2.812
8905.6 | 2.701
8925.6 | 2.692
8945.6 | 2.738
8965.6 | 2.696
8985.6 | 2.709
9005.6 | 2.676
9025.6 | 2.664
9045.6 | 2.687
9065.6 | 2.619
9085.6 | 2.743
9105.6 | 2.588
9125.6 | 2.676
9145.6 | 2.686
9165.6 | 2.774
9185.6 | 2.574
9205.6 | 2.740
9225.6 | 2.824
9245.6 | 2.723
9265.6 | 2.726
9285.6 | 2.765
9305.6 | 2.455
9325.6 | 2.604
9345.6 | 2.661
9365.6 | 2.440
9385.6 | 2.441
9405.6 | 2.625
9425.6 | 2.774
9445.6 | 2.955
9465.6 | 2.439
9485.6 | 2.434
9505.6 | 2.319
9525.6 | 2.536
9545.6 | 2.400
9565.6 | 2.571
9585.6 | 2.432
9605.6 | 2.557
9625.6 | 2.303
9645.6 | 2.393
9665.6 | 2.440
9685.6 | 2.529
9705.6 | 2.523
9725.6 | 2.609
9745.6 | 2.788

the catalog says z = 0.341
